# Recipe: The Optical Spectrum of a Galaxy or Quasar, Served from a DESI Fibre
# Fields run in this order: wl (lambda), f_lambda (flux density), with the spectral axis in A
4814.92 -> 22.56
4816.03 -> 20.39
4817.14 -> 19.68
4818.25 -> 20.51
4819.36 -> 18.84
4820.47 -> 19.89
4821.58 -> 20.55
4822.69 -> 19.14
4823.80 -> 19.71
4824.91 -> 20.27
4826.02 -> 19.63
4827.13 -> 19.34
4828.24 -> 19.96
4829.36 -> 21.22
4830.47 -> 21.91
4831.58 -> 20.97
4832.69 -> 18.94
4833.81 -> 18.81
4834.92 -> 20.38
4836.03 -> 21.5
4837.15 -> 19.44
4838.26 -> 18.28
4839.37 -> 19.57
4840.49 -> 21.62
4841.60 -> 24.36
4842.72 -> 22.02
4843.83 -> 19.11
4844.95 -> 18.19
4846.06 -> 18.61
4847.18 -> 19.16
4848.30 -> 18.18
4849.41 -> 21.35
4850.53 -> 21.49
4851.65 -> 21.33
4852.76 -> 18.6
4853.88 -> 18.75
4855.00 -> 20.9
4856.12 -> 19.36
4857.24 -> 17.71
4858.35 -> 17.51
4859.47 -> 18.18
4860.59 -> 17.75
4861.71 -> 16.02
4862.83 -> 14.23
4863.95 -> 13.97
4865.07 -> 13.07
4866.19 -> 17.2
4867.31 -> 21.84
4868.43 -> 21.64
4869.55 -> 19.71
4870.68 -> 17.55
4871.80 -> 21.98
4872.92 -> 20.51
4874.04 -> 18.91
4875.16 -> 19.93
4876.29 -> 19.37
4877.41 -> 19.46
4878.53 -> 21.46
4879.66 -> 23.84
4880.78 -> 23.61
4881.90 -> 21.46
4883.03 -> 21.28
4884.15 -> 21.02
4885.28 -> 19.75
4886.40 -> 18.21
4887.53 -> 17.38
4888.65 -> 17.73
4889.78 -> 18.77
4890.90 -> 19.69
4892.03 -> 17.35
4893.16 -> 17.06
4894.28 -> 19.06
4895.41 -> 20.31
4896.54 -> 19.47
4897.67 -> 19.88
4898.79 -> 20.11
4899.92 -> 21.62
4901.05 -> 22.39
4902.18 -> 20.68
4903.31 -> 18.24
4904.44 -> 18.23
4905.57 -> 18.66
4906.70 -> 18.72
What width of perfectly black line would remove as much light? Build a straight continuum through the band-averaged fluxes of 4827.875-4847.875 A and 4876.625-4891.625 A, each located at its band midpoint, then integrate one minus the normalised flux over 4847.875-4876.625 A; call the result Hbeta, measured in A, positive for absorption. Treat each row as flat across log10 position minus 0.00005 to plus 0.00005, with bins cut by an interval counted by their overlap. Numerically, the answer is 2.1 A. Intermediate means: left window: 20.2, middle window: 18.7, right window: 20.2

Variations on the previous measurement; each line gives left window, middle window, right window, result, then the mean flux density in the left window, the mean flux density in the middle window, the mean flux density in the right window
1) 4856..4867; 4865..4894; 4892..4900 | -2.8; 16.5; 19.7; 19.4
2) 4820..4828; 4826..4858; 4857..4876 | -1.5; 19.8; 20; 18.1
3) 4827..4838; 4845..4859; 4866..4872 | 0.5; 20.2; 19.4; 20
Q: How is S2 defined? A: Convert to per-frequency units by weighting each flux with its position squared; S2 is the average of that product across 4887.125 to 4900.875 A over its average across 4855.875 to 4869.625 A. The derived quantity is 1.11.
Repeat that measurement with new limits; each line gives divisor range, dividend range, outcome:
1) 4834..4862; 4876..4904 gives 1.04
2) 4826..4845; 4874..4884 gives 1.06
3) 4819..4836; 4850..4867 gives 0.90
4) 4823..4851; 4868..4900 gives 1.01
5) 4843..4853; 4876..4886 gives 1.10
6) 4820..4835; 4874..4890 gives 1.03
